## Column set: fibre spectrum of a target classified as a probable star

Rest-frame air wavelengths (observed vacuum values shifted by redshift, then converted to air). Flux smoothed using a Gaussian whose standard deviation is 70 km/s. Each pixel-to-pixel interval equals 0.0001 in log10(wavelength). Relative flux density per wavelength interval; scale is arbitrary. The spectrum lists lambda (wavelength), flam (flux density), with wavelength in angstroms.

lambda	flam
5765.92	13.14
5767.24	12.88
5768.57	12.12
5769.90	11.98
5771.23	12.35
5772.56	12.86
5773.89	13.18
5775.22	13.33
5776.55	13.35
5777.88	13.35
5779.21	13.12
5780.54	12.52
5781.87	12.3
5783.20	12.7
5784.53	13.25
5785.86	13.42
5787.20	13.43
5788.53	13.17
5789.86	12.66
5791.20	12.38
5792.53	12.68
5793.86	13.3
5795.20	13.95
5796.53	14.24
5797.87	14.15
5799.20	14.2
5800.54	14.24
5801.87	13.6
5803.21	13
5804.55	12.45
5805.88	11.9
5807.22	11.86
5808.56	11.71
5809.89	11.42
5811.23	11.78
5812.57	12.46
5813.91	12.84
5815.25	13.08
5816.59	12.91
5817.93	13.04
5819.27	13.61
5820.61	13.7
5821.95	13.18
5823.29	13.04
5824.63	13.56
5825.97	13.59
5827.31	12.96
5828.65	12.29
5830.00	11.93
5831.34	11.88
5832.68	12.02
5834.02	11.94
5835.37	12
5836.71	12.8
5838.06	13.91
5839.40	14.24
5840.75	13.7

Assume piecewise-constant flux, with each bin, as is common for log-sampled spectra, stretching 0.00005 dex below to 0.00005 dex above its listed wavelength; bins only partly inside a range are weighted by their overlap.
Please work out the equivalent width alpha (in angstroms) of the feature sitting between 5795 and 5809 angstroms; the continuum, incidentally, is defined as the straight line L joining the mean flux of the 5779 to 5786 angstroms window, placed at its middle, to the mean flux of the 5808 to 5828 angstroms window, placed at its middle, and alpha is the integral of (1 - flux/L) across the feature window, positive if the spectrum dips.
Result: -0.38 angstroms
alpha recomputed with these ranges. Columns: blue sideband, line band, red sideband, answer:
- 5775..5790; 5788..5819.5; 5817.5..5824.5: 0.7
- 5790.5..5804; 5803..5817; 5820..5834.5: 1.0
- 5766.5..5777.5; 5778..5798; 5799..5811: -0.7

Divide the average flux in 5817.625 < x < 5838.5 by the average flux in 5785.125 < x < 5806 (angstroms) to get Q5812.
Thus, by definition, 1.0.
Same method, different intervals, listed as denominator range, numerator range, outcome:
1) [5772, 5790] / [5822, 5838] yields 0.97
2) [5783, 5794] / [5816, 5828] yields 1.02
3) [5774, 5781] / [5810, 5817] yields 0.95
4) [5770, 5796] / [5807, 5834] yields 0.97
